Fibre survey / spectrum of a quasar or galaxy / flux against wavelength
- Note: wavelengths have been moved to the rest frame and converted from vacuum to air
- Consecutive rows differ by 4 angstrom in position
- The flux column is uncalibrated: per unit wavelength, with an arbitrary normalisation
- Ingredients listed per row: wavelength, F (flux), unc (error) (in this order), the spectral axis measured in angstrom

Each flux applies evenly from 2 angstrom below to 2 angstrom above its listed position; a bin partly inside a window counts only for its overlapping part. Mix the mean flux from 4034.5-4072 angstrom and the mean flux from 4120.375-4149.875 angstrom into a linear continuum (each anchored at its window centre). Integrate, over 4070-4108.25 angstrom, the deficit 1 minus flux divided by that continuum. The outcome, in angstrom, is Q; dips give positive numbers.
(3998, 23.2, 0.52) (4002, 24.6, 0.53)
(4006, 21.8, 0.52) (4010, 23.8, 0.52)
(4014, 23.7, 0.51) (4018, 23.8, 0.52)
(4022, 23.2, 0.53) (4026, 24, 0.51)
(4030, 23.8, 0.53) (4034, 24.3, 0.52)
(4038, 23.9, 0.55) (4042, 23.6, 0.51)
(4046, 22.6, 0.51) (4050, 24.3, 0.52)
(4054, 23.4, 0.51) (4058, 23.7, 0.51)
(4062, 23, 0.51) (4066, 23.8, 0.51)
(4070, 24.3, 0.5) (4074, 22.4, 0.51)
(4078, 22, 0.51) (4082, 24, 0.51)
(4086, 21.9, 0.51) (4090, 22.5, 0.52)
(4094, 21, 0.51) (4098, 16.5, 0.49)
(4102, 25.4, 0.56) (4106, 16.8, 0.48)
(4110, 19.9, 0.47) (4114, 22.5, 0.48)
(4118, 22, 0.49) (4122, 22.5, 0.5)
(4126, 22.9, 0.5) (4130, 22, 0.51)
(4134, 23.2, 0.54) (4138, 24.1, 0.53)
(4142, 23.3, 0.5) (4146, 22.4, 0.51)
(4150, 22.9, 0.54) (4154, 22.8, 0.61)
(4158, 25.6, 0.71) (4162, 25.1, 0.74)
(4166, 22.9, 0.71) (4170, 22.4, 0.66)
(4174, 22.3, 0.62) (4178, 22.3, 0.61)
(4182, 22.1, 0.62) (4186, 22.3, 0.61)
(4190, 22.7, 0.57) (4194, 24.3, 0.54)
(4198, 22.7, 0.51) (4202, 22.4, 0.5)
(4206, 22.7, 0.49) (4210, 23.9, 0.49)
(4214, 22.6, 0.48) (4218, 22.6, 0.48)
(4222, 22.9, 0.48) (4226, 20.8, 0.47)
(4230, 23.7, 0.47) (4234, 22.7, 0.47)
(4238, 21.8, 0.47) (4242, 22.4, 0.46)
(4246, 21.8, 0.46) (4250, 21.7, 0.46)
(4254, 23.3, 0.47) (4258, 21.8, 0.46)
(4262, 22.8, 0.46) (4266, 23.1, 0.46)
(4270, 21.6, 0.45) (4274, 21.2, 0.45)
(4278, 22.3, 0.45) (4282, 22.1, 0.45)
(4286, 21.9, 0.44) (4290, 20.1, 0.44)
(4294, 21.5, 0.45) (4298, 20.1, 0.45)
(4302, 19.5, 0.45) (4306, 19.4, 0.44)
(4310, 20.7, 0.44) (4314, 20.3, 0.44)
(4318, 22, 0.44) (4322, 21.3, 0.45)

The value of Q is 3.0 angstrom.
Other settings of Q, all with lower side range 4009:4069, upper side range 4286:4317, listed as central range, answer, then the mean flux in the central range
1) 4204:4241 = -2.2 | 22.6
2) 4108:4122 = 0.7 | 21.6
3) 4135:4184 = -2.2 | 23.2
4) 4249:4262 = -0.9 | 22.4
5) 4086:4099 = 1.4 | 20.6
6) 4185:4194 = -0.5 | 22.9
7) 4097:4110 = 1.7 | 19.9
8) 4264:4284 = -1.3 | 22.1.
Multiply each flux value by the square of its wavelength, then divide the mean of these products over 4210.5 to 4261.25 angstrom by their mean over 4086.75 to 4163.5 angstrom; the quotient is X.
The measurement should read 1.06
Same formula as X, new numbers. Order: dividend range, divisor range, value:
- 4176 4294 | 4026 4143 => 1.06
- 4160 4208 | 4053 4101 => 1.07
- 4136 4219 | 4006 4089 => 1.05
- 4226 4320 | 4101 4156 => 1.04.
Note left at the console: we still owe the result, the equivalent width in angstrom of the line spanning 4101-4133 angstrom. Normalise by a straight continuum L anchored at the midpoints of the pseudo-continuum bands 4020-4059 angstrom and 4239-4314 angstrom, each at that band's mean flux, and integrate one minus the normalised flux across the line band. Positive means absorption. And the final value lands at 1.78 angstrom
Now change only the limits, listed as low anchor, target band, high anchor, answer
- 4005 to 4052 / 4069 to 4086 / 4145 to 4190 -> 0.3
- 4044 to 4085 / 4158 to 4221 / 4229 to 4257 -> -0.8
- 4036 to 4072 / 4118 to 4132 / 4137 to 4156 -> 0.5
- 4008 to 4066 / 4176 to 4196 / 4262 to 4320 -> -0.5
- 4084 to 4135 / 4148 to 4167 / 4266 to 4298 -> -2.2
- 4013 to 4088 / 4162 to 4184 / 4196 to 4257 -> 0.2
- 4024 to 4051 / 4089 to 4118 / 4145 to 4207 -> 3.4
